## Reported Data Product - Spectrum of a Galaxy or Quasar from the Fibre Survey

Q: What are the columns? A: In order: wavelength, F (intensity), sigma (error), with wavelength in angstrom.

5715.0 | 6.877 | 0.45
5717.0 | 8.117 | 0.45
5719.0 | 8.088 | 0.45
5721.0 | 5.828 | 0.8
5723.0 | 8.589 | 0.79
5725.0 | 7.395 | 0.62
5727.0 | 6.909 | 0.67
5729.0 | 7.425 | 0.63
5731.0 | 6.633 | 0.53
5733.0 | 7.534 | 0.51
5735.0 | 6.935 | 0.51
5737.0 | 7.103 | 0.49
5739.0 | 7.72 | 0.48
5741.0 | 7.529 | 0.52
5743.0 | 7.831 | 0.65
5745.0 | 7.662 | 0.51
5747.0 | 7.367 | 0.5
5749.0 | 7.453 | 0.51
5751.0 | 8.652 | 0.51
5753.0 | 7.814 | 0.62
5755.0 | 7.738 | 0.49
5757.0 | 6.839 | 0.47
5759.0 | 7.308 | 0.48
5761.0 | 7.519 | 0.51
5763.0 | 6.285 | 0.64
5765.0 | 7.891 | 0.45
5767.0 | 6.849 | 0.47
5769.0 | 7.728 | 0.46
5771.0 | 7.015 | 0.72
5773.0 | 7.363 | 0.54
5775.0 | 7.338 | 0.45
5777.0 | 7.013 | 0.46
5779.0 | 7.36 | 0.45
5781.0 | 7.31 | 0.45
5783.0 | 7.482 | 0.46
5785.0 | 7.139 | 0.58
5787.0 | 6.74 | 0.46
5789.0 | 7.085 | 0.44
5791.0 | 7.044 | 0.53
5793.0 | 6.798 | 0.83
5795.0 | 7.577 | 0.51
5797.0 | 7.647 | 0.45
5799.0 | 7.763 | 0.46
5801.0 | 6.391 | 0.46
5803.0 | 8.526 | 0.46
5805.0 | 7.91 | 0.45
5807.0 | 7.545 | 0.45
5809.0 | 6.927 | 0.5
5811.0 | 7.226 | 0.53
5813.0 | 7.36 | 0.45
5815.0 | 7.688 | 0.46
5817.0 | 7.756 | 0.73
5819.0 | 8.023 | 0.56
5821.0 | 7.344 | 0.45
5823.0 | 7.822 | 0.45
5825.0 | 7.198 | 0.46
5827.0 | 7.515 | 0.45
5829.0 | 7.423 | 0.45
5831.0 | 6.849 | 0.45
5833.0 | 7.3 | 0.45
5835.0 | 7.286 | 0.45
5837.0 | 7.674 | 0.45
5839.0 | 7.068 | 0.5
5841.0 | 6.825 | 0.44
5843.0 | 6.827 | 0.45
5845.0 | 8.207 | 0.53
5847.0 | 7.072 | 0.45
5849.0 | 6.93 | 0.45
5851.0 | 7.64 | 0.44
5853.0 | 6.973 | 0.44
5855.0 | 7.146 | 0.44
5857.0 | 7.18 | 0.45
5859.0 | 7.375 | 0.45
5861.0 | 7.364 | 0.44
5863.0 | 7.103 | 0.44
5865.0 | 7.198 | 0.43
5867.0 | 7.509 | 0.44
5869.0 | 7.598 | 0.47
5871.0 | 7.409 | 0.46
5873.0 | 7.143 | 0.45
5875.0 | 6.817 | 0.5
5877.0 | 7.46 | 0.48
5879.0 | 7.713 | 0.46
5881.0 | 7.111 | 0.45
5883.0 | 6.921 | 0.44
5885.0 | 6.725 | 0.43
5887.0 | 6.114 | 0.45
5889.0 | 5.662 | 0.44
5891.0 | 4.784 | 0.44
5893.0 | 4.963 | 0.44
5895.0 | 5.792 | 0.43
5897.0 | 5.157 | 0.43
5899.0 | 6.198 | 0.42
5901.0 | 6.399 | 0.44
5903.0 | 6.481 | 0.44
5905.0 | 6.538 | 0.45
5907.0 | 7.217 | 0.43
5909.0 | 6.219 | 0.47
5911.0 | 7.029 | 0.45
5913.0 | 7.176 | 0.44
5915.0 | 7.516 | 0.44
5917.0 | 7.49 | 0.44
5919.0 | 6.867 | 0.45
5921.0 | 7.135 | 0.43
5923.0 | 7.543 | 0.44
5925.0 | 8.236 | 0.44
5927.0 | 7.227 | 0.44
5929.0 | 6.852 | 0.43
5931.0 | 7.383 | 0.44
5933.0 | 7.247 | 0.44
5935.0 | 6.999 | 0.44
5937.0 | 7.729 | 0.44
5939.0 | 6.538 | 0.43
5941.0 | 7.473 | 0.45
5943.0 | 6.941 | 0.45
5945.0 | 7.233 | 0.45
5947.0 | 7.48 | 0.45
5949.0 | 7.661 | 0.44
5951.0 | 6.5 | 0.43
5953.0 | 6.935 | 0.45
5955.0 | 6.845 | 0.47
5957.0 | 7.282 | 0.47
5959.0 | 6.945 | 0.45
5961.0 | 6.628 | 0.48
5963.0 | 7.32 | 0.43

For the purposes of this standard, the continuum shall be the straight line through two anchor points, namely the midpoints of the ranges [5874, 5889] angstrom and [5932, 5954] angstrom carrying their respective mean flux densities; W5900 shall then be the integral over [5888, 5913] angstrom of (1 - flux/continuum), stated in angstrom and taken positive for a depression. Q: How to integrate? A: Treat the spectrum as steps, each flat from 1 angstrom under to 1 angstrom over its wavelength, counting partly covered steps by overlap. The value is 3.2 angstrom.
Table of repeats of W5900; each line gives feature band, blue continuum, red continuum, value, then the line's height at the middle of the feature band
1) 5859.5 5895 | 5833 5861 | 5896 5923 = 1.2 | 7.01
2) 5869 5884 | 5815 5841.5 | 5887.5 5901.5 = -2.9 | 6.06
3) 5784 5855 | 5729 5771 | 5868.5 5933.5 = -2.2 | 7.12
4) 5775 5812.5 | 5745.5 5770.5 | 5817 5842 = 0.5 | 7.41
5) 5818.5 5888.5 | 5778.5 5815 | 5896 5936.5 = -0.8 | 7.15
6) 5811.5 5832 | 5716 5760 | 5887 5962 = -0.9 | 7.18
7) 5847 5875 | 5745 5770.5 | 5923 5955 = 0.3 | 7.32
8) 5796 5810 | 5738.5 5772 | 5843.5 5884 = -0.3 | 7.39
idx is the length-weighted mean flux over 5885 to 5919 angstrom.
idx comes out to 6.33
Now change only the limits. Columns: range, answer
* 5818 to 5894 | 7.09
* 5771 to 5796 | 7.18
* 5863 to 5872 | 7.39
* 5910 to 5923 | 7.23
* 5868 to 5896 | 6.59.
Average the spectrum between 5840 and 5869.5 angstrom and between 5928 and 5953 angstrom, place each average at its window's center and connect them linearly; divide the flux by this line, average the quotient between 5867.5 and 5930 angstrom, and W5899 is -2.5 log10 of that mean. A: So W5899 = 0.07 mag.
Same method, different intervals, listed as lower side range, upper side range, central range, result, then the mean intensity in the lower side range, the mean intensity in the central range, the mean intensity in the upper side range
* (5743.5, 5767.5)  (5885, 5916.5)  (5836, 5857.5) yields -0.08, 7.47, 7.23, 6.25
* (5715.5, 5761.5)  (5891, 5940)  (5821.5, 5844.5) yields -0.03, 7.47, 7.28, 6.79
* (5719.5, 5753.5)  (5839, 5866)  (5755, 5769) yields 0.03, 7.44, 7.2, 7.21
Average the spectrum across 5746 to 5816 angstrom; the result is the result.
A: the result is 7.36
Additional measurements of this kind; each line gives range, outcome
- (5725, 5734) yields 7.16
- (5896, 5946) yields 6.99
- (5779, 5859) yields 7.34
